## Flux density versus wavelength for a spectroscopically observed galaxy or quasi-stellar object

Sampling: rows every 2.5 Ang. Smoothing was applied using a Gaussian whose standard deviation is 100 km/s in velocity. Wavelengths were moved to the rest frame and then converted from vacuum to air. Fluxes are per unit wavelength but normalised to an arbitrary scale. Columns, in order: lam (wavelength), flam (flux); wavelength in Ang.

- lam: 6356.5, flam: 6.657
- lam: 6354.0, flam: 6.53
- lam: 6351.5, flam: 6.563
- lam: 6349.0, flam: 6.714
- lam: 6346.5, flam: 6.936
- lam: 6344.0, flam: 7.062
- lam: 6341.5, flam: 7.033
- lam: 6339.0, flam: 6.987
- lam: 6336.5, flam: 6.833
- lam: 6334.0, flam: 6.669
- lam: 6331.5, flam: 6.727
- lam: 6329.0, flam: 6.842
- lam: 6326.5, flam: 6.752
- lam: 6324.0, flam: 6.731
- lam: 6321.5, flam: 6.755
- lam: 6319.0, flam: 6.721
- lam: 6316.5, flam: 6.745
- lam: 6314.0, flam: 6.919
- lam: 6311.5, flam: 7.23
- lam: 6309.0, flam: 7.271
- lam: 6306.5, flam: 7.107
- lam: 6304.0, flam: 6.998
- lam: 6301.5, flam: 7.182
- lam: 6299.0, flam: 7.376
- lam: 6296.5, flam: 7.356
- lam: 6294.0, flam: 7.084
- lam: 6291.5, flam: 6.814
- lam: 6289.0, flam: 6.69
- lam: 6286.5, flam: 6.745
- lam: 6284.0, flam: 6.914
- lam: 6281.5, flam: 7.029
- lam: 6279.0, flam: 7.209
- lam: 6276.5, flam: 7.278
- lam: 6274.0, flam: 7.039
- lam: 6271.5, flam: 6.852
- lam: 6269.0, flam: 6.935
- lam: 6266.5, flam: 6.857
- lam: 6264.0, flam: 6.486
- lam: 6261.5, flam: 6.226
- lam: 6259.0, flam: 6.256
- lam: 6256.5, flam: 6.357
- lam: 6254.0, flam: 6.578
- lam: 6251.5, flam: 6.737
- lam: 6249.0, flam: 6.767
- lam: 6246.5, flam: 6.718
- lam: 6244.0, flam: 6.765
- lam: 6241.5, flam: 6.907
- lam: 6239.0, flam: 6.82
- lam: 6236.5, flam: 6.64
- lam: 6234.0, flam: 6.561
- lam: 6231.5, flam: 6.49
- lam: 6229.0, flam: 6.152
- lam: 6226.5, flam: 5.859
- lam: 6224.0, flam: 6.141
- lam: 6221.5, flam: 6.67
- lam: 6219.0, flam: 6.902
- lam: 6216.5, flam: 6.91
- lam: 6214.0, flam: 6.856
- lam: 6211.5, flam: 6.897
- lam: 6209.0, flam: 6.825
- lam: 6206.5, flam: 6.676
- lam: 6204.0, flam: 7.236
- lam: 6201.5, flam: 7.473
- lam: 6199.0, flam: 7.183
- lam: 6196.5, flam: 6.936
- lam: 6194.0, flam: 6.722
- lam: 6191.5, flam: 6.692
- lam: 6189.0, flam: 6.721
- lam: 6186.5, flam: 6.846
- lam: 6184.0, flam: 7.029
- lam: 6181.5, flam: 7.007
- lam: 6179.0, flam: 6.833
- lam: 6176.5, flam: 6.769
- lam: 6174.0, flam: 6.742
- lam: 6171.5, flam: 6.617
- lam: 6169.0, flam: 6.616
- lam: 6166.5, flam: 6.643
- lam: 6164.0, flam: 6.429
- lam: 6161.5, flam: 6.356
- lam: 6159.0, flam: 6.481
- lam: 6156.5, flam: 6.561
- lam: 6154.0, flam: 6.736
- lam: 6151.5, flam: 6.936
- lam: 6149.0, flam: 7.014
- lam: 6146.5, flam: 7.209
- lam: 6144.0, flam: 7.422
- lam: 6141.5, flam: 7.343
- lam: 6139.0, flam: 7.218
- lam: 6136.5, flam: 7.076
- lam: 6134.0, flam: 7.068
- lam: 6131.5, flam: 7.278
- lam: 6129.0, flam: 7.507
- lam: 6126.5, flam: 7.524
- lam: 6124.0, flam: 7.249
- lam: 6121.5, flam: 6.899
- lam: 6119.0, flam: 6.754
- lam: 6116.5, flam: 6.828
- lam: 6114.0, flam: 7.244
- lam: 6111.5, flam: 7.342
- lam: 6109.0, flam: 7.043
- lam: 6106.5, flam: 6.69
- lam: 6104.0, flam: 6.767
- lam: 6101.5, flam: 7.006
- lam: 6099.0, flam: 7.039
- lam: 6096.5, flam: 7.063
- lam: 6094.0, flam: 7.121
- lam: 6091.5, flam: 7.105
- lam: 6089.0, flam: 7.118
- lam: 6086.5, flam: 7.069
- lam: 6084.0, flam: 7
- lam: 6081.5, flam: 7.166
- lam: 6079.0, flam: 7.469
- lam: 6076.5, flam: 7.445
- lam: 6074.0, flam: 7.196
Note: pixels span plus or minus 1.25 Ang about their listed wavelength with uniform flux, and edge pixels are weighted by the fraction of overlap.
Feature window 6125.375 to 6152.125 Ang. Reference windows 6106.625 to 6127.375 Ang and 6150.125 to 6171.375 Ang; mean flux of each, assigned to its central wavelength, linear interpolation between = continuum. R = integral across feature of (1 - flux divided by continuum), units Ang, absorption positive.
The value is -1.6 Ang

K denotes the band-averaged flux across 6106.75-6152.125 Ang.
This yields 7.16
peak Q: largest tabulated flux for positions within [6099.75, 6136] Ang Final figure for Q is 7.524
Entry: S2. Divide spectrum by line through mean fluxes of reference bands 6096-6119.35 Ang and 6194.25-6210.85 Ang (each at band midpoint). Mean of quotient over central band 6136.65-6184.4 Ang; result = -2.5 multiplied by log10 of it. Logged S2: 0.03 mag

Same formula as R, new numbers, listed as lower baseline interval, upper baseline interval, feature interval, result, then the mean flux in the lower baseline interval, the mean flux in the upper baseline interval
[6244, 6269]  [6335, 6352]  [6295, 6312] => -1.18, 6.58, 6.89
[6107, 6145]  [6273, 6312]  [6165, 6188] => 1.16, 7.17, 7.08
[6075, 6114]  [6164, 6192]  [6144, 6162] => 0.12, 7.1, 6.76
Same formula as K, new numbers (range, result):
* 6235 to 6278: 6.72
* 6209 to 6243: 6.61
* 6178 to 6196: 6.84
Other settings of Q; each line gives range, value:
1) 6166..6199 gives 7.183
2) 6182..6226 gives 7.473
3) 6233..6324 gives 7.376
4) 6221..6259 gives 6.907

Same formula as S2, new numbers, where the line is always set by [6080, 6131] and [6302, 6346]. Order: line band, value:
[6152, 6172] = 0.08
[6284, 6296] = 0.01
